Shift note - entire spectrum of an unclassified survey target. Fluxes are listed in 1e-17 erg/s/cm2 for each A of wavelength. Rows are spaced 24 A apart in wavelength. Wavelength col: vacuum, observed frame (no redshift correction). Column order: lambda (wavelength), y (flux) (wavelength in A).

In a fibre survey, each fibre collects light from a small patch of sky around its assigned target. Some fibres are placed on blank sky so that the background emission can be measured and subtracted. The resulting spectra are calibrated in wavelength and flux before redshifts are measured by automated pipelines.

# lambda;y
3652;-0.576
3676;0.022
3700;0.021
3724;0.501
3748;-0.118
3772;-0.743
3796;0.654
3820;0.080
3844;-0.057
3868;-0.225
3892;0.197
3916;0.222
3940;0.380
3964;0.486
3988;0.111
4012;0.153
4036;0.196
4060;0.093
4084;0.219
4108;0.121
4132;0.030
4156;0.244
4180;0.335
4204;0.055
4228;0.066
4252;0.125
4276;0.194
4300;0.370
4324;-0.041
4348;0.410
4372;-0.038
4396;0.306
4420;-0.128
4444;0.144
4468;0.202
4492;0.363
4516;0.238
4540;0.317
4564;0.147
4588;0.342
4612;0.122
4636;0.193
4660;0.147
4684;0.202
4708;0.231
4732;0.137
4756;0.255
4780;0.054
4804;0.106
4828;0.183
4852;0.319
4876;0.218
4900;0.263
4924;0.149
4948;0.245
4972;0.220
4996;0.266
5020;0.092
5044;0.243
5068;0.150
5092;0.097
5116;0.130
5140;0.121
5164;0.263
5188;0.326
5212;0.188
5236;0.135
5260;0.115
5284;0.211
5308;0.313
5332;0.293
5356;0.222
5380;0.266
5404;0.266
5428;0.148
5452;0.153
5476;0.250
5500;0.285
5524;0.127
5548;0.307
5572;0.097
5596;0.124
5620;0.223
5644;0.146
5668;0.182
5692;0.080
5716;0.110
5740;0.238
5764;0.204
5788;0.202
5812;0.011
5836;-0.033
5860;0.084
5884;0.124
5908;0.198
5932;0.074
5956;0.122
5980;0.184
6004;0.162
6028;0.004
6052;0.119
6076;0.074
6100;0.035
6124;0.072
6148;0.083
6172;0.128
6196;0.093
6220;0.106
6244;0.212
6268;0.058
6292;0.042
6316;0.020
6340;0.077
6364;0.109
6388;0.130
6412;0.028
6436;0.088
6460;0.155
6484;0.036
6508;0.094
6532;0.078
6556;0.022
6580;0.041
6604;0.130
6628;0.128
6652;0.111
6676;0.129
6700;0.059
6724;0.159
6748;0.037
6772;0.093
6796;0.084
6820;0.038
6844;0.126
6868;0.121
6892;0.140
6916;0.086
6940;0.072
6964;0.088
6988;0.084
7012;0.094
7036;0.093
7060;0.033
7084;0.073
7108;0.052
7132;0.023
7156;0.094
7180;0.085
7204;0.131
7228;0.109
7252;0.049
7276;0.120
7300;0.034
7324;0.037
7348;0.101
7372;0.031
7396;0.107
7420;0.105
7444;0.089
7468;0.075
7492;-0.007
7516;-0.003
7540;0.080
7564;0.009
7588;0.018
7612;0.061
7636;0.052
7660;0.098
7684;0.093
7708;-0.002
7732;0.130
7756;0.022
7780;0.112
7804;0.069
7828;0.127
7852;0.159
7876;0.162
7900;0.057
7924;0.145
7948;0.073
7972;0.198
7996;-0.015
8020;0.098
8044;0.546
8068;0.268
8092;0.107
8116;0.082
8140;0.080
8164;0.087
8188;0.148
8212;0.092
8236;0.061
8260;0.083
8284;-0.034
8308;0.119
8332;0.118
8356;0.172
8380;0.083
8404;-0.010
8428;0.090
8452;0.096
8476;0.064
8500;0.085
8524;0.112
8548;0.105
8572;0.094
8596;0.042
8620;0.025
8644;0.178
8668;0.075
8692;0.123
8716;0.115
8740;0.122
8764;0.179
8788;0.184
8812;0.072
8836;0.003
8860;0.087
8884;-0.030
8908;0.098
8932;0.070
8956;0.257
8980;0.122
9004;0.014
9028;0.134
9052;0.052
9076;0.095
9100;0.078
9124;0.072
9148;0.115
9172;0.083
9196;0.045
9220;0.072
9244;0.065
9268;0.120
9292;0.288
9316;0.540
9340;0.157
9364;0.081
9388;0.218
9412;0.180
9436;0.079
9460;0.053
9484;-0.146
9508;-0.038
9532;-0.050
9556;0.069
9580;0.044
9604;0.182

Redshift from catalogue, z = 1.16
